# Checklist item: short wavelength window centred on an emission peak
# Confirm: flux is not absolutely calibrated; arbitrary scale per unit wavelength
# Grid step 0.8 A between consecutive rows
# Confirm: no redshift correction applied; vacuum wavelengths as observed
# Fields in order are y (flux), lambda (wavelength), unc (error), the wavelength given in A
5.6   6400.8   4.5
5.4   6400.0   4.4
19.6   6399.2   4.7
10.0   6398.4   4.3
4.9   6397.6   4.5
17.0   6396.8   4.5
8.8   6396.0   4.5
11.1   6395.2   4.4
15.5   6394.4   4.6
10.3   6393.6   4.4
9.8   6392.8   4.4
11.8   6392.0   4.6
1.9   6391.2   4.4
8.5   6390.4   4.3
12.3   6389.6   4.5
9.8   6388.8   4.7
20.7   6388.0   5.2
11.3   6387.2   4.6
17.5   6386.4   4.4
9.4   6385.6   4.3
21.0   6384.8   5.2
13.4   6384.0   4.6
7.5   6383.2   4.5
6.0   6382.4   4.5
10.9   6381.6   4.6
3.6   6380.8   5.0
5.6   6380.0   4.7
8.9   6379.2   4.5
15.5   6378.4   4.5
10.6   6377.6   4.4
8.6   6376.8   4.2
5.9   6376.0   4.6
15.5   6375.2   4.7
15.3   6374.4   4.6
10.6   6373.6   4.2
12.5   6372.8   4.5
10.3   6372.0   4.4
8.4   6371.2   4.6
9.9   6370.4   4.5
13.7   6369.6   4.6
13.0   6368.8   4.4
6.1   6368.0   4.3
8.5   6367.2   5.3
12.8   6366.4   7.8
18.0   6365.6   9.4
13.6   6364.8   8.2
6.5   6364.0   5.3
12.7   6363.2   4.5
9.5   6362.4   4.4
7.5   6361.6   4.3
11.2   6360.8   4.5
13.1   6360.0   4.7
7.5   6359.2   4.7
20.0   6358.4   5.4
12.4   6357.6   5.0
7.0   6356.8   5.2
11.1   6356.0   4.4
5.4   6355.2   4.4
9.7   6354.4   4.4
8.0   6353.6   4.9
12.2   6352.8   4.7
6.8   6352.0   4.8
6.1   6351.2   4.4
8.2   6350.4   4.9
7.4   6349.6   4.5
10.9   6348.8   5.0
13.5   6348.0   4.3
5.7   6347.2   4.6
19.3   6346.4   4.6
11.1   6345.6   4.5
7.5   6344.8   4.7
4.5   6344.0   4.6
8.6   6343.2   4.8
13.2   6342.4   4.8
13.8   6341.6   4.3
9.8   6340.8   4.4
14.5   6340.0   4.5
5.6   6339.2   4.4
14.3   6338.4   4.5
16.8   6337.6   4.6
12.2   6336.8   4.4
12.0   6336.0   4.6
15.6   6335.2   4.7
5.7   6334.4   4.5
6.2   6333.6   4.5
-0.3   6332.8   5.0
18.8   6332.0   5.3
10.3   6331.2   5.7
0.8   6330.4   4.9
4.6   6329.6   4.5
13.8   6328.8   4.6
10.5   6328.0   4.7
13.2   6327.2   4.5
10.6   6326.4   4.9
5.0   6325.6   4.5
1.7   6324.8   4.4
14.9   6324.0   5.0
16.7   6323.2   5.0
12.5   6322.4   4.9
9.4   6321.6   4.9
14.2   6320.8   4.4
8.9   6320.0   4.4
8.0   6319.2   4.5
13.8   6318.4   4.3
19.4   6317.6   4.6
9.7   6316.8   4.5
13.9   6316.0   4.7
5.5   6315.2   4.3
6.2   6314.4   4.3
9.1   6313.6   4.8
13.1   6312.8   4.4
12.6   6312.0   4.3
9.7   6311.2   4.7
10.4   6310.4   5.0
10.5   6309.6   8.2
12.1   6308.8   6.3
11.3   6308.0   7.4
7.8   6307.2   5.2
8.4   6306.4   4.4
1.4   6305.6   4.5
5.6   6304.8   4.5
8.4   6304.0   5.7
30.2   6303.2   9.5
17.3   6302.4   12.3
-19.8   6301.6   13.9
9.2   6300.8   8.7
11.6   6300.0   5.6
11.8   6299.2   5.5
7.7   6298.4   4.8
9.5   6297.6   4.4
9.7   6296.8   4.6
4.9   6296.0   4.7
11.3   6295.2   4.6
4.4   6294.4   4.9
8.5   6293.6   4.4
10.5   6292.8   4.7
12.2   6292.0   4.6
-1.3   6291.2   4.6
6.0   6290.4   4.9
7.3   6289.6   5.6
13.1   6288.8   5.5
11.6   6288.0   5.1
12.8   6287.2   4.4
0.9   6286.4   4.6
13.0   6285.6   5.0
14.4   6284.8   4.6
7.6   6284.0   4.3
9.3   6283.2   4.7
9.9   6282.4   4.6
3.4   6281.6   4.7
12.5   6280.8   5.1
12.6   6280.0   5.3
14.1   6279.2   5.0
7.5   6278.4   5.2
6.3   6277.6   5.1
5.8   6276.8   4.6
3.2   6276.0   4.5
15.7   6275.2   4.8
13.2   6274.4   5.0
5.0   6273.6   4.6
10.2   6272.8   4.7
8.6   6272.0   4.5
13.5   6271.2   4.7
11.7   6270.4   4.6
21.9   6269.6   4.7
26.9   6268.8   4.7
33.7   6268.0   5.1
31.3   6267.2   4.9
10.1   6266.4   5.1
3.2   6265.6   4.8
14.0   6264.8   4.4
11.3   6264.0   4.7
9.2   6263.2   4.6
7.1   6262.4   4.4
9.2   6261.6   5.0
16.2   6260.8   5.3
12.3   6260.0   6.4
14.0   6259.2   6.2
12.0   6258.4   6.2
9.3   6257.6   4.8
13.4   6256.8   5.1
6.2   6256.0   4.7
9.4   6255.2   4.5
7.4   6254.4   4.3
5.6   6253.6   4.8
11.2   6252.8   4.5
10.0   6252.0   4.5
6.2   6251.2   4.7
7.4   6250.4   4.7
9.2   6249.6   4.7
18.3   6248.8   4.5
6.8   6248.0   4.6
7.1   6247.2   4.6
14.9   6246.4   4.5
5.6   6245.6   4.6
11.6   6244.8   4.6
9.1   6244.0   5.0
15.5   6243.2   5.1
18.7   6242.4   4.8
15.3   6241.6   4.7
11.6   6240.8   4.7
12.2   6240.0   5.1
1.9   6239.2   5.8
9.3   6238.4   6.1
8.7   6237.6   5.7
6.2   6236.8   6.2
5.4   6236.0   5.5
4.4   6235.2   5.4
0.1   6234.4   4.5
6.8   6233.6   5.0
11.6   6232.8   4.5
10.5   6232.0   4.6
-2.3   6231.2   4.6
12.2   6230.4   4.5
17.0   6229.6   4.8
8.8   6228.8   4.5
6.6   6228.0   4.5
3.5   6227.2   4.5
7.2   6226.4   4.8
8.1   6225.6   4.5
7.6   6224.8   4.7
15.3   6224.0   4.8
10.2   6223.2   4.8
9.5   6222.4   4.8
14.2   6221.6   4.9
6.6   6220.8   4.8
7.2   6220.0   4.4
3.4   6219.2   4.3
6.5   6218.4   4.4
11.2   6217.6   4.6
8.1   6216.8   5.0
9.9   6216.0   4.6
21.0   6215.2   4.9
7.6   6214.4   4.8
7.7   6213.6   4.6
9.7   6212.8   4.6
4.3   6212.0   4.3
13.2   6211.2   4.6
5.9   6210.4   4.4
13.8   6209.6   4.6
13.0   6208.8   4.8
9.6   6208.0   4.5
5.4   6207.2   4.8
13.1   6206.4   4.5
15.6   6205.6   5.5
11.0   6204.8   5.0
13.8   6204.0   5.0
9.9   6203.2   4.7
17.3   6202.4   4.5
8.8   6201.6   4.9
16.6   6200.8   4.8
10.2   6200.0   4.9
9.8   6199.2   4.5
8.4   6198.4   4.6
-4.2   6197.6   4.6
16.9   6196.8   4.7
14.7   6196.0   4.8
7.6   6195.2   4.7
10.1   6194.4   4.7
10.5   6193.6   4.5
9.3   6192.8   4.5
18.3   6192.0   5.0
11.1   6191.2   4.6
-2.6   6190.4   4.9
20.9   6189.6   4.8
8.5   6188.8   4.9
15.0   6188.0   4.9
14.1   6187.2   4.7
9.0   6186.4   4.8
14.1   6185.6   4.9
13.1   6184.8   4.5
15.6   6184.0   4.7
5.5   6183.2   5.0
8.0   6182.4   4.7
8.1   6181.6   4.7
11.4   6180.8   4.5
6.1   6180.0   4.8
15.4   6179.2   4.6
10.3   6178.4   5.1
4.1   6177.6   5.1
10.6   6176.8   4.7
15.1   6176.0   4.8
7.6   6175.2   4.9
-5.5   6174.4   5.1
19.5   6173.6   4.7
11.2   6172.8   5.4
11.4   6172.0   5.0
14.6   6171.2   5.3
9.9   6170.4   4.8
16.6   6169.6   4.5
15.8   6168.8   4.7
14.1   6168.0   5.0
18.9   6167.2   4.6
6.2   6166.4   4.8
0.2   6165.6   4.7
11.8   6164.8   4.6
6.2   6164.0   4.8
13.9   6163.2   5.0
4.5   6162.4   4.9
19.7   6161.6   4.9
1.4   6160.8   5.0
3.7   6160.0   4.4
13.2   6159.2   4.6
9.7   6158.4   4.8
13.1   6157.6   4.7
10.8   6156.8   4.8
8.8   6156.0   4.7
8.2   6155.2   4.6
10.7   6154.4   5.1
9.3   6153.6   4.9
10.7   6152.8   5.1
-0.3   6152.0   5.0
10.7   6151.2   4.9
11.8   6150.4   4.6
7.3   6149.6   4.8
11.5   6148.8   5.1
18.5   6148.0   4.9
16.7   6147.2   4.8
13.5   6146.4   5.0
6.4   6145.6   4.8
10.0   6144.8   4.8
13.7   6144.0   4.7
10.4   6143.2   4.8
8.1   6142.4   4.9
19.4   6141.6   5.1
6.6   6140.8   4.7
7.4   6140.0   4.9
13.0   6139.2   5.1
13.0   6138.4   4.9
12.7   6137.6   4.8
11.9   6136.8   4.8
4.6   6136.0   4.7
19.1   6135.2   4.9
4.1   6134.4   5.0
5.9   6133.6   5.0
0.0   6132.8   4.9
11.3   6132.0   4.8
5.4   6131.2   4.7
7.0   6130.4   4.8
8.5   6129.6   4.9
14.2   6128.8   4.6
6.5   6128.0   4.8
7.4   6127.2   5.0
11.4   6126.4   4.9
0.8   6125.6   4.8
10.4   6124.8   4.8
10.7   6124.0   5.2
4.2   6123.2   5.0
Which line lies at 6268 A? [O III]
